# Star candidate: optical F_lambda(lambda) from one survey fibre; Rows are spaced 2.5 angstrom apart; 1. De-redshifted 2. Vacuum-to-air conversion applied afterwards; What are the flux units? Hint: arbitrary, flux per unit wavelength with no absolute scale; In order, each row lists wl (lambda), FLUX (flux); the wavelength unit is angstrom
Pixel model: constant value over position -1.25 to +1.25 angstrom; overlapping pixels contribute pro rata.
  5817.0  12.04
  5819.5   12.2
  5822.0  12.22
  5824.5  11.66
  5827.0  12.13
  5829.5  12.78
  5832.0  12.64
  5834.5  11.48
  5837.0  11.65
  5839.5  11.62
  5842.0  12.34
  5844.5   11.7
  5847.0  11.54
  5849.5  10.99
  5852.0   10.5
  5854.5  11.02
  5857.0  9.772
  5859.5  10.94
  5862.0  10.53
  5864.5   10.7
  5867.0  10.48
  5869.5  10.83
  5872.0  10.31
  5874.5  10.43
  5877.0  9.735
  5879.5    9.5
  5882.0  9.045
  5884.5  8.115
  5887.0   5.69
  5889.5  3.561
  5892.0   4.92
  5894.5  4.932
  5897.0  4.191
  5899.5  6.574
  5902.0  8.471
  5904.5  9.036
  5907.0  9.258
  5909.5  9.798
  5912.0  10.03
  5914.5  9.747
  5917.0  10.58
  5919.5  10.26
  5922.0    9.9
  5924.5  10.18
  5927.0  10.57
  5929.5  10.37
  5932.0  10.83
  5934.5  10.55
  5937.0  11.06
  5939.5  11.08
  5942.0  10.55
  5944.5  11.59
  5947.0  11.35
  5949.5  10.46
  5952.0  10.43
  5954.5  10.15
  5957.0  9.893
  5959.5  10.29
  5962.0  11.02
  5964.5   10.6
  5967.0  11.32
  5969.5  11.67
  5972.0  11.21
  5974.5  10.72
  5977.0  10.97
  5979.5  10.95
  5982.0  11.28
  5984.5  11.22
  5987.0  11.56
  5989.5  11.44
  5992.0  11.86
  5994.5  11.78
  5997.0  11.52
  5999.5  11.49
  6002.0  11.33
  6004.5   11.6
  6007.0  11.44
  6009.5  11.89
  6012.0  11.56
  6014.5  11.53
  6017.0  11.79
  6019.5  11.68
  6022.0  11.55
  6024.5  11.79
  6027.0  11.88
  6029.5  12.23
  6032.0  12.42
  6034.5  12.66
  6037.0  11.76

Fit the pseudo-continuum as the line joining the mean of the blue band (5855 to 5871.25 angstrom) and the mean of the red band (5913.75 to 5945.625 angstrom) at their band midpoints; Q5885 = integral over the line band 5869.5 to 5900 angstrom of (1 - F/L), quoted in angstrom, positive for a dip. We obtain 9.1 angstrom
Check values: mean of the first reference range 10.6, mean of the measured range 7.41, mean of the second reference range 10.6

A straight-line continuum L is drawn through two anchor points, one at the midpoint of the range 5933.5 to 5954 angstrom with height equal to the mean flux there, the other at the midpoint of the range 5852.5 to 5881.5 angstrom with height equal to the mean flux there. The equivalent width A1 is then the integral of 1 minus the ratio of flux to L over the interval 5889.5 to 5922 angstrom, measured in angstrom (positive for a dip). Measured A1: 7.91 angstrom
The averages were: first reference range 10.4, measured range 8.04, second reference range 10.9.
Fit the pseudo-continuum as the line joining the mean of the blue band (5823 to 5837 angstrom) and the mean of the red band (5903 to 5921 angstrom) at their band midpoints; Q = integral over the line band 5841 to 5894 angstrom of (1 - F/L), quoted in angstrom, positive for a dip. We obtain 7.4 angstrom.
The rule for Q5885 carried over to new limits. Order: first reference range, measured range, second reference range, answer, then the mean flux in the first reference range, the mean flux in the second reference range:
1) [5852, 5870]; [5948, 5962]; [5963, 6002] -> 1.0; 10.6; 11.3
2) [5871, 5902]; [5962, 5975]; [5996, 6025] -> -1.3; 7.27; 11.6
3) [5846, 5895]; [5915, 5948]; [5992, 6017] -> -1.1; 9.23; 11.6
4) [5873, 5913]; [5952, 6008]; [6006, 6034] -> -3.3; 7.71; 11.8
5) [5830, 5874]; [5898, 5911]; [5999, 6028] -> 3.1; 11.1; 11.6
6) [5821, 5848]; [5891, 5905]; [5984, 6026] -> 6.6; 12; 11.6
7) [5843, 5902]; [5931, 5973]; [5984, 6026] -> -1.1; 8.96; 11.6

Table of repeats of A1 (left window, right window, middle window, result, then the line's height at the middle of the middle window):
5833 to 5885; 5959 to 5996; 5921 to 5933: 0.7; 11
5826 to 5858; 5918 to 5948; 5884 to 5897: 6.9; 11.1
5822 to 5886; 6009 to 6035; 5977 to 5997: 0.5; 11.7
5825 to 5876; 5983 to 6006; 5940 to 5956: 0.9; 11.4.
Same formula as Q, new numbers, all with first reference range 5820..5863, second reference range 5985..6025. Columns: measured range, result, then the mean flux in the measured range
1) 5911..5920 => 1.10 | 10.1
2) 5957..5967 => 0.82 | 10.6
